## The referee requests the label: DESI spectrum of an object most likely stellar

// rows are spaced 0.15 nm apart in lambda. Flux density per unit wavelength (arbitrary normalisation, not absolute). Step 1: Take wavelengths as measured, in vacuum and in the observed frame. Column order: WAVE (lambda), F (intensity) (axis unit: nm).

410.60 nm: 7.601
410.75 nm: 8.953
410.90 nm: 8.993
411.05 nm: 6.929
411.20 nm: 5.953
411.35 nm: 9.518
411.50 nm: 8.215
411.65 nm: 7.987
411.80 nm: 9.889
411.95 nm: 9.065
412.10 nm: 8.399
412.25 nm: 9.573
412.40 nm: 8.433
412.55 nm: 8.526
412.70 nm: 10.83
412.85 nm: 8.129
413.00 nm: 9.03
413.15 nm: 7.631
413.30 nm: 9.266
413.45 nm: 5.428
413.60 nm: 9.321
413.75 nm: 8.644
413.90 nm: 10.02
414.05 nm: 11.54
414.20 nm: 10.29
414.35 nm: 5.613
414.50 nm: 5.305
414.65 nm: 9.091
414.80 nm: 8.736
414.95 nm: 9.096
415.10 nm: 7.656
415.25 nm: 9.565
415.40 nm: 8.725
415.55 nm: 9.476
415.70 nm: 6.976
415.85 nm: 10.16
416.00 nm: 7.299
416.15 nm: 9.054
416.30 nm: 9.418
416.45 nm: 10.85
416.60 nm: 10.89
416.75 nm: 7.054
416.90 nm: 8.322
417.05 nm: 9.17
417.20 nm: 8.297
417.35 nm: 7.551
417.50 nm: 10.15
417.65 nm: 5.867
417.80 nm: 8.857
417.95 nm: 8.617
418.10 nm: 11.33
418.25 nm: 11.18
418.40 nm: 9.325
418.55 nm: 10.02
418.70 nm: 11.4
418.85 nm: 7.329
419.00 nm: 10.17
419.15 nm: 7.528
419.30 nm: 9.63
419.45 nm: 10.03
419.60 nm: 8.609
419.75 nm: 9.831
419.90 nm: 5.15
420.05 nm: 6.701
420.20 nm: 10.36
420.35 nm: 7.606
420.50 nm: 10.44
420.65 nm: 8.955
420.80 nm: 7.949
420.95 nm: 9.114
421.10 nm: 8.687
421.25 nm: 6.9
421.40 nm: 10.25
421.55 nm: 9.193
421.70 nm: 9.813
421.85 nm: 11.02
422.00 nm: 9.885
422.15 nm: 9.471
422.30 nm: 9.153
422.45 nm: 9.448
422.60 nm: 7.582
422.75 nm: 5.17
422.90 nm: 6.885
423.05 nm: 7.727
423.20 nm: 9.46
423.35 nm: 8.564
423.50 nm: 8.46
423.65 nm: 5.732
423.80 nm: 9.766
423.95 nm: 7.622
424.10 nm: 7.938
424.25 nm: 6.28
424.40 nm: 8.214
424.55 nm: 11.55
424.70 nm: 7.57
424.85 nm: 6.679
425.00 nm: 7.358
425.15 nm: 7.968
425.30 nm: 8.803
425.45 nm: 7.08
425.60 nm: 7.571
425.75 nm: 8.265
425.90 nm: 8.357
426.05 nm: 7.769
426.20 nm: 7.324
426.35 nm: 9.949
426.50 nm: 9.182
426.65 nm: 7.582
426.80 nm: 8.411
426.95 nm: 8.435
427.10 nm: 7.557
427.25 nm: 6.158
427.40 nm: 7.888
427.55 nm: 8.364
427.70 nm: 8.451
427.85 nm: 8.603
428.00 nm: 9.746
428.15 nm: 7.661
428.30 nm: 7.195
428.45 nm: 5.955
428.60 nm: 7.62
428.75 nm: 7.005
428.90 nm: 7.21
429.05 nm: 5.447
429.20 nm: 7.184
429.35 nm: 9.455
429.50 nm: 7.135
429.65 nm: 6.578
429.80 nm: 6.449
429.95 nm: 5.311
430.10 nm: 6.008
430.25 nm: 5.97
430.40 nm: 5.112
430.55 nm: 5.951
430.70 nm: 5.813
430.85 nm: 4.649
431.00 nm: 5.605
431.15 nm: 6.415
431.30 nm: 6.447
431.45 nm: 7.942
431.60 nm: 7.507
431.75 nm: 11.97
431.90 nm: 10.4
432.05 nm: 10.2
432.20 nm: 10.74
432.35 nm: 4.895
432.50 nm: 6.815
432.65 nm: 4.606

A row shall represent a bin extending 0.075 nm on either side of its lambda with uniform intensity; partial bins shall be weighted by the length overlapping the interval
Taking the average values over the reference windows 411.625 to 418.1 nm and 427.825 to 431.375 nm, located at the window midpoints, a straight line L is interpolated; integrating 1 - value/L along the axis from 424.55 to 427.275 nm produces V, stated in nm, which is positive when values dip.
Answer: -0.32 nm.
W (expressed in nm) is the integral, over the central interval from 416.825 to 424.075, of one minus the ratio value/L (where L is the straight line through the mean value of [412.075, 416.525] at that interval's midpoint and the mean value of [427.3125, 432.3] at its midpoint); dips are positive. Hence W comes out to -0.49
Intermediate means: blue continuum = 8.74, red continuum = 7.38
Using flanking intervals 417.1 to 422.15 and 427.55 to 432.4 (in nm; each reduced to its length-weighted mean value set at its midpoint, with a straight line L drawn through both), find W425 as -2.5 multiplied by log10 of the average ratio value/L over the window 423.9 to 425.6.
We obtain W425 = 0.04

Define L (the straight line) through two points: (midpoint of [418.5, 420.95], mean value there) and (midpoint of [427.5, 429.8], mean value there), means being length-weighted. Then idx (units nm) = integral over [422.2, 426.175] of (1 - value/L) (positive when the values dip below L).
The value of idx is 0.110 nm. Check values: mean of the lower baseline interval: 8.85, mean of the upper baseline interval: 7.53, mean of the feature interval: 7.96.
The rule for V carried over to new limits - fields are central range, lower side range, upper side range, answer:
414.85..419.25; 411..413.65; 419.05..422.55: -0.14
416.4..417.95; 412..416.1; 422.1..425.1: -0.04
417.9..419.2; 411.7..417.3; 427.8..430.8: -0.23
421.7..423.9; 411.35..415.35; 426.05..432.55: -0.15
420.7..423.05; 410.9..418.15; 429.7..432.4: -0.21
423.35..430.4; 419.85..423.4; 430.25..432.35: 0.28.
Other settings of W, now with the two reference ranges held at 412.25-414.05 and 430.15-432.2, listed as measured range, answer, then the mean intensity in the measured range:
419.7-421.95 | -0.169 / 8.8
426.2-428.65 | -0.121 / 8.03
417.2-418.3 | -0.070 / 8.98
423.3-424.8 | -0.040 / 8.14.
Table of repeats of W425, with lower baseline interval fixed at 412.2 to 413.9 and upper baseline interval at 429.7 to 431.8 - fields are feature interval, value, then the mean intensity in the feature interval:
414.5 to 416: -0.024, 8.58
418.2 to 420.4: -0.141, 8.98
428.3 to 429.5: -0.072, 7.13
